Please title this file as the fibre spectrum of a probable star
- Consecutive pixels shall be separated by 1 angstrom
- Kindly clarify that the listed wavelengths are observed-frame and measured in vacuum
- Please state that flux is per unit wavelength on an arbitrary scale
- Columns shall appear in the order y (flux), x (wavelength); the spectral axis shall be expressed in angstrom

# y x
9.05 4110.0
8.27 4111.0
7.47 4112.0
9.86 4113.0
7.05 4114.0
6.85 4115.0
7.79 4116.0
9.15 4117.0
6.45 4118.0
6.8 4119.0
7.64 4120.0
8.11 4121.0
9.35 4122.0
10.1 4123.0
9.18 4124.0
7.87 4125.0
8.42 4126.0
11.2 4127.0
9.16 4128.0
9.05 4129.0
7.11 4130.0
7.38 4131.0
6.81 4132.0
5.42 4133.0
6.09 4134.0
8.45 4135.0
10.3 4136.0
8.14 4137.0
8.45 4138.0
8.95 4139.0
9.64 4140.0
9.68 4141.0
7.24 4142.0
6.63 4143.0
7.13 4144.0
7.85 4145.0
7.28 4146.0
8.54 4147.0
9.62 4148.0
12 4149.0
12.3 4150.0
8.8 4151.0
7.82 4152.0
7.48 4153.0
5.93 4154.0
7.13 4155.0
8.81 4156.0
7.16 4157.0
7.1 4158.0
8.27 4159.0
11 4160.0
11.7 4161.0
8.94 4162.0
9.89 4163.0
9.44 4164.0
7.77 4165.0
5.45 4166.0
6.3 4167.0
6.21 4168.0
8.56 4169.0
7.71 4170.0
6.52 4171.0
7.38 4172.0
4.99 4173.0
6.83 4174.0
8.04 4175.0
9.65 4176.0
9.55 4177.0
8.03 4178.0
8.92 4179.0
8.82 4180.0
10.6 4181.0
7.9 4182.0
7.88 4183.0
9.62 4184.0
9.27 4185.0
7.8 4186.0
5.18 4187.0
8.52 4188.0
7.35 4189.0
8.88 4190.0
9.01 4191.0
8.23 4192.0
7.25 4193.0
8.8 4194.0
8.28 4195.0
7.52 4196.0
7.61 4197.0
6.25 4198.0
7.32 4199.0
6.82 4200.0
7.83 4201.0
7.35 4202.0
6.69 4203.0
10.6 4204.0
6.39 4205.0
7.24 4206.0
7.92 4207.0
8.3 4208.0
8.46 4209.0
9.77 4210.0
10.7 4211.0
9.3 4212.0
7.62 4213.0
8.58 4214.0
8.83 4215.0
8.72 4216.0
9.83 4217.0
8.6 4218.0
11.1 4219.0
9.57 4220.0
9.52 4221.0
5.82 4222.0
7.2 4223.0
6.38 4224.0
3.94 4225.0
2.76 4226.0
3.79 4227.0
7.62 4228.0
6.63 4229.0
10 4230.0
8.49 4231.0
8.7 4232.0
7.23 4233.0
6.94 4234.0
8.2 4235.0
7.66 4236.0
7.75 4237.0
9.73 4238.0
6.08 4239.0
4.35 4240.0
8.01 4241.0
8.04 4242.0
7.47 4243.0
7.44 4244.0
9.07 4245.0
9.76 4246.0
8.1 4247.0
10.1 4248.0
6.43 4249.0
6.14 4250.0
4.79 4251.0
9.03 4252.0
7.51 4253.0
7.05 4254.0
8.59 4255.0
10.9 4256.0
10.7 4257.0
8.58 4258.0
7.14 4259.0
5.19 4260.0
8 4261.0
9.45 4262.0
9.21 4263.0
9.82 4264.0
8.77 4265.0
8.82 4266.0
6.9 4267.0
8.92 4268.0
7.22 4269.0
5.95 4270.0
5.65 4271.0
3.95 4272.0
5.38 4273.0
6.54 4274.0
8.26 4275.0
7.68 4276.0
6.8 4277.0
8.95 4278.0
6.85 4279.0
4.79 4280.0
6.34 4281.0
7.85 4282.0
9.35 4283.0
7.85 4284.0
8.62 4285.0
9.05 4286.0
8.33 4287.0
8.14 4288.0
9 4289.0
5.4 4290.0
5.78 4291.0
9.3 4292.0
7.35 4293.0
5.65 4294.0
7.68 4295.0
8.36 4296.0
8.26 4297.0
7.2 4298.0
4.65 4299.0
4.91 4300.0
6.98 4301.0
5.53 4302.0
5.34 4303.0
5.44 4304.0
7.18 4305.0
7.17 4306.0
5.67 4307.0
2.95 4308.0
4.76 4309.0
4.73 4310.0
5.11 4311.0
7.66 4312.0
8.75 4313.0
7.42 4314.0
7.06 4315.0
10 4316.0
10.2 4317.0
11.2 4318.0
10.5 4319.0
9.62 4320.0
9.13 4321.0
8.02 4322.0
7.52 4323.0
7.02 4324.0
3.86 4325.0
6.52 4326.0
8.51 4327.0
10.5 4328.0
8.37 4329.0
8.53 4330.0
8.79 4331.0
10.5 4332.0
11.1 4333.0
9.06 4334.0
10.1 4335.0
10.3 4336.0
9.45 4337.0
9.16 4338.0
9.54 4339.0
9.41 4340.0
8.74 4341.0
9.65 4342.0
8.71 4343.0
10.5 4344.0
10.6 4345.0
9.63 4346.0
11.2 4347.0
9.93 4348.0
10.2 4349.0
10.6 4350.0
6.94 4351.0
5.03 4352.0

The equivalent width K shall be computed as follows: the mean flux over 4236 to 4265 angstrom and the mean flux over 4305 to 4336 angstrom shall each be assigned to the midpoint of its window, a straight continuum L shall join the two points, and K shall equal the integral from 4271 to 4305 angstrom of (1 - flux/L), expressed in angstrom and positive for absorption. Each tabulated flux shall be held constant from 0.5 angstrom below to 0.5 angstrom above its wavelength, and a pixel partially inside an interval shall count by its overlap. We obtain 4.4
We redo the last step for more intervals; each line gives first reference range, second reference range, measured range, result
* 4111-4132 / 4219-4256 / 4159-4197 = -1.54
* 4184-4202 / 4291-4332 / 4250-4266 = -1.50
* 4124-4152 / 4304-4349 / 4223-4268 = 4.35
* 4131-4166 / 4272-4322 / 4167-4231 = 0.88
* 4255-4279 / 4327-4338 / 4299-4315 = 5.27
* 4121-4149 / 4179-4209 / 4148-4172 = -0.39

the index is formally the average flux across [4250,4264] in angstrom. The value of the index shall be 8.15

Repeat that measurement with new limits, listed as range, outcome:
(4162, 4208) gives 7.89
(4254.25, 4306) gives 7.42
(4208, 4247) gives 7.89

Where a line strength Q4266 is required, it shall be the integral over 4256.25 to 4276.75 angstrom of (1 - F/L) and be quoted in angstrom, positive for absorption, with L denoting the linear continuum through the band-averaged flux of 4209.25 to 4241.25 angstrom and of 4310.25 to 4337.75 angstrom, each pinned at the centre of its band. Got 1.3 angstrom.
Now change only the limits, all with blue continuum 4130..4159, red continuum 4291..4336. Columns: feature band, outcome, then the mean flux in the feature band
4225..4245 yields 1.7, 7.17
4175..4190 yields -0.9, 8.5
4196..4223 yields -1.3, 8.3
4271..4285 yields 1.3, 6.98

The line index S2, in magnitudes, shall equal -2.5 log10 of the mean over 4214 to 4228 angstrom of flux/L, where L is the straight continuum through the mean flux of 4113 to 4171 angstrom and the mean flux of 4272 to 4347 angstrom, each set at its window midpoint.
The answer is 0.09 mag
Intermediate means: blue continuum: 8.26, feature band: 7.44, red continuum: 7.85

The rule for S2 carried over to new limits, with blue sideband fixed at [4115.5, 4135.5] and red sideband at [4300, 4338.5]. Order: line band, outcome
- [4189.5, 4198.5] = 0.00 mag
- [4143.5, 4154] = -0.09 mag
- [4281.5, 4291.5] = -0.01 mag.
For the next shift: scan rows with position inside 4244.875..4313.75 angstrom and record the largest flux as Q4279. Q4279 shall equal 10.9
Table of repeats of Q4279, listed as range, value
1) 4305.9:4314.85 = 8.75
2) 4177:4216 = 10.7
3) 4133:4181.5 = 12.3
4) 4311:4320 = 11.2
